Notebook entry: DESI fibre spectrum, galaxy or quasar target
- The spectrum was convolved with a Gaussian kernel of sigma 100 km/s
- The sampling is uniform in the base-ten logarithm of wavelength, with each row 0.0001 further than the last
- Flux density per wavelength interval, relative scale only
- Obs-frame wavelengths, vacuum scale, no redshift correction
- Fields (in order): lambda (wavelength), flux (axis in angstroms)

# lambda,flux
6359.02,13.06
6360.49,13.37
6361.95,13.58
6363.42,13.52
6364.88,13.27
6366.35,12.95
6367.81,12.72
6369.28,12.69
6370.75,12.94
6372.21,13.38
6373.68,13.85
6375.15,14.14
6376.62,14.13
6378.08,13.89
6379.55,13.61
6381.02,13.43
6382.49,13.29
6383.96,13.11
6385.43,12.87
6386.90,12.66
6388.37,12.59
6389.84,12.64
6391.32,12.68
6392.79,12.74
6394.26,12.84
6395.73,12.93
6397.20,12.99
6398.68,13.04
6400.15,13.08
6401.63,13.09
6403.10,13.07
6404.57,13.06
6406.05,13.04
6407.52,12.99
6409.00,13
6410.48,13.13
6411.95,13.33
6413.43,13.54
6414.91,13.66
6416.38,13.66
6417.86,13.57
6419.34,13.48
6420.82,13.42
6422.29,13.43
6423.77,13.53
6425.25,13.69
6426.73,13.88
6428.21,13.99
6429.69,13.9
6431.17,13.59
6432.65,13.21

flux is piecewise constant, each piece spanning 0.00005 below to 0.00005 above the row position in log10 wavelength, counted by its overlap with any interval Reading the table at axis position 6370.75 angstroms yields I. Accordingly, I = 12.94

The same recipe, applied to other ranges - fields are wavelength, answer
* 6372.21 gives 13.38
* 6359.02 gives 13.06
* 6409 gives 13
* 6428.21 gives 13.99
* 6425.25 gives 13.69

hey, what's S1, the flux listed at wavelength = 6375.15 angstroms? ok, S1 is 14.14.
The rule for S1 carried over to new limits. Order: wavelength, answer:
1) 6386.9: 12.66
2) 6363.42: 13.52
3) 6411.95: 13.33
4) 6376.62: 14.13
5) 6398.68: 13.04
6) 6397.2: 12.99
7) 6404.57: 13.06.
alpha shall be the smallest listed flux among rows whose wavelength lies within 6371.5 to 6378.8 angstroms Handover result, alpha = 13.38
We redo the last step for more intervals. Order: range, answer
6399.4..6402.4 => 13.08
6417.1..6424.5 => 13.42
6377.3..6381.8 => 13.43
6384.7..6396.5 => 12.59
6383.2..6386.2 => 12.87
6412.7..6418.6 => 13.54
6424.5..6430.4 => 13.69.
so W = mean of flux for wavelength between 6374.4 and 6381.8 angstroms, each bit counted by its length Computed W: 13.8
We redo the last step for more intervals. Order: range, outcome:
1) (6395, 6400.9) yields 13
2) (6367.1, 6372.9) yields 12.9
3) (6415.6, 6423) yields 13.5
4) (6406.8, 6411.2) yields 13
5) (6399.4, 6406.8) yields 13.1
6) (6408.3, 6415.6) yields 13.3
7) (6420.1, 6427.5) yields 13.6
